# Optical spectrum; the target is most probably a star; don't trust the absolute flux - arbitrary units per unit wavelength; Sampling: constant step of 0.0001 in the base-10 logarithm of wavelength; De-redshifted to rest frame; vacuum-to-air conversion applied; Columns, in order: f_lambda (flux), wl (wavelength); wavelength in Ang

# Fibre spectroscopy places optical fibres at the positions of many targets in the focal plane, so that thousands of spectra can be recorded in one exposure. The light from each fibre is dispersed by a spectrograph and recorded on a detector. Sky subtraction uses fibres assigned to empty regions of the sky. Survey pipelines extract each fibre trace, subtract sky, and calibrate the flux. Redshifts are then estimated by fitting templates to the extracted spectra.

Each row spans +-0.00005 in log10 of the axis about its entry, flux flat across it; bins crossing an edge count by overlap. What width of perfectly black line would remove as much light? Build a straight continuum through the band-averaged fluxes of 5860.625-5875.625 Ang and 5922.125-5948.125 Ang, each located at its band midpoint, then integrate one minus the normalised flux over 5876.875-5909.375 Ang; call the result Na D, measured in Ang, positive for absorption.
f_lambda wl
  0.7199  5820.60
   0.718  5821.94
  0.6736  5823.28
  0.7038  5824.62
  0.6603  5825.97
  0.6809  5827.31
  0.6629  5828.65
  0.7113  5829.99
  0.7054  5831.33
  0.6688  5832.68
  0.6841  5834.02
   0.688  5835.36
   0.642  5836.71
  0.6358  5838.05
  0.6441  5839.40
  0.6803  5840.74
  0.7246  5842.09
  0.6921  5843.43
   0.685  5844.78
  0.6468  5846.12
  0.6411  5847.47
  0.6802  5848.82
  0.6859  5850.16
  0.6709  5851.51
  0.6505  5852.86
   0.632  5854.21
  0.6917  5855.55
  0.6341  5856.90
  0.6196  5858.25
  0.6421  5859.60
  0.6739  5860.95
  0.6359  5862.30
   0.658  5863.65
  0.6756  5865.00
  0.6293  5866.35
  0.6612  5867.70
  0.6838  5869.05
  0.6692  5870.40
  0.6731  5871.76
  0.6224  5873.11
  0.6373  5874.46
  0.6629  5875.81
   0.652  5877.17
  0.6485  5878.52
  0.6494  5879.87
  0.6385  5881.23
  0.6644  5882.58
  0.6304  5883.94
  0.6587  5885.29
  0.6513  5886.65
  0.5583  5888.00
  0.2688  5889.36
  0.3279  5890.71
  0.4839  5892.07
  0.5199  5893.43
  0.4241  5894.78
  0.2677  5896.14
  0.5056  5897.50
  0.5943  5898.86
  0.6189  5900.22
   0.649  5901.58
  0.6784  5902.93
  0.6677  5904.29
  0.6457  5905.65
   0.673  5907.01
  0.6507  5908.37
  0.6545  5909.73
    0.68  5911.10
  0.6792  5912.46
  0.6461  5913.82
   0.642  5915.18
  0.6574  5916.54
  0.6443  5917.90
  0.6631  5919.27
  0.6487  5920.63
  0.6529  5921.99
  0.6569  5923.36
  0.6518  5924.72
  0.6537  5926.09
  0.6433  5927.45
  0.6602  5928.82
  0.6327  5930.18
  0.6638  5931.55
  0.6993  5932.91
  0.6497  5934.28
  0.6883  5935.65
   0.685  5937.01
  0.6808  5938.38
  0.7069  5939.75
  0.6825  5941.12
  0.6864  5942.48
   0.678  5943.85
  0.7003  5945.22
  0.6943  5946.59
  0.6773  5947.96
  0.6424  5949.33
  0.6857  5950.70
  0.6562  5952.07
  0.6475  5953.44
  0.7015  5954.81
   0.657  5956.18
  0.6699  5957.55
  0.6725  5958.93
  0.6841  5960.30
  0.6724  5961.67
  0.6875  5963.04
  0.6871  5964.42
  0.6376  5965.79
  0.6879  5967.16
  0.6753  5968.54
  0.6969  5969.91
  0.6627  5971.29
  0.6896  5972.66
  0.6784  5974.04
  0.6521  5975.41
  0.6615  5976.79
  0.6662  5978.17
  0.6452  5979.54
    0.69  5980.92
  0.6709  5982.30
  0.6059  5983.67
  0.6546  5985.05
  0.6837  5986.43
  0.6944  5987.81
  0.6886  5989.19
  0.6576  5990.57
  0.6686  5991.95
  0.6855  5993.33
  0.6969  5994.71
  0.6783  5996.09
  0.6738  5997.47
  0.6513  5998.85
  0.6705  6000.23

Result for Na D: 4.4 Ang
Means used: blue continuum 0.656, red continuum 0.673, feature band 0.572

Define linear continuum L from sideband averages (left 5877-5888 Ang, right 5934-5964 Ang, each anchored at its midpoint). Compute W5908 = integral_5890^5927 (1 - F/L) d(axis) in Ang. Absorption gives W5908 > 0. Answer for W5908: 3.2 Ang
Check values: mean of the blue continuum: 0.644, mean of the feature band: 0.601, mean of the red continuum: 0.678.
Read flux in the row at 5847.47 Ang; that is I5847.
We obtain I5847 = 0.6411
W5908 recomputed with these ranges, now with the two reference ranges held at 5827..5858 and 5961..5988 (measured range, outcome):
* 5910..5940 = 0.3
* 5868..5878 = 0.2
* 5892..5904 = 2.4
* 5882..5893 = 2.3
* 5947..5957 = 0.0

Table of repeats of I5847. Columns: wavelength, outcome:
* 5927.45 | 0.6433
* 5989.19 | 0.6886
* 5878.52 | 0.6485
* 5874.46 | 0.6373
